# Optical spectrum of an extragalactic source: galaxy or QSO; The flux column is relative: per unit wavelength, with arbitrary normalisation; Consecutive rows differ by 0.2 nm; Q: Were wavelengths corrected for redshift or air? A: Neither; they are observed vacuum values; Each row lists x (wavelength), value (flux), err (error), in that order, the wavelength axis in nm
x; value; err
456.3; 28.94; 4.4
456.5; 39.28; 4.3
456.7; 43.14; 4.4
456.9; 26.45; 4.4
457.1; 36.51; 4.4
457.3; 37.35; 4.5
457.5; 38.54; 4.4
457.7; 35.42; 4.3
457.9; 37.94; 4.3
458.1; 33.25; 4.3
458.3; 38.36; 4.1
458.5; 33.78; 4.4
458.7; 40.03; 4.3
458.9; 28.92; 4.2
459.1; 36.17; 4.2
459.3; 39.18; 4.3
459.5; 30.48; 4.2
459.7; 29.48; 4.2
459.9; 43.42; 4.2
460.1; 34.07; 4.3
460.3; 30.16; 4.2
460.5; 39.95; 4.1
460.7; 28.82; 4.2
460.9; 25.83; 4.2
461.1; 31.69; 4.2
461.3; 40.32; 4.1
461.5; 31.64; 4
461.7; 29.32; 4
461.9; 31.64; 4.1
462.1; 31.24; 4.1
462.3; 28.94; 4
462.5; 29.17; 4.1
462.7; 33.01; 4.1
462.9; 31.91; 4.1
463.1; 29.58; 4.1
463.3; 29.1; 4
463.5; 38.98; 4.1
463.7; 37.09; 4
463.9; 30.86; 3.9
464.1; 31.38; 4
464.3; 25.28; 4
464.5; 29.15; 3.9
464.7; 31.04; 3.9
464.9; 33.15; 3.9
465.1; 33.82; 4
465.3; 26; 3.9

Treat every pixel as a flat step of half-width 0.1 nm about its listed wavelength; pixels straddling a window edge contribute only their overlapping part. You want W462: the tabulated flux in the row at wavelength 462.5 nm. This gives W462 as 29.17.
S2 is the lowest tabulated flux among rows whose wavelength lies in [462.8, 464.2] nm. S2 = 29.1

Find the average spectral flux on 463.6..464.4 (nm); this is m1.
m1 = 31.2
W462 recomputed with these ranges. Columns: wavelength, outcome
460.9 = 25.83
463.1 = 29.58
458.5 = 33.78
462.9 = 31.91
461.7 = 29.32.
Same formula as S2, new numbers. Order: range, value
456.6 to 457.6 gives 26.45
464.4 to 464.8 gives 29.15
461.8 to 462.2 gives 31.24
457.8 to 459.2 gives 28.92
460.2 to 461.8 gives 25.83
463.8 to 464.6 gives 25.28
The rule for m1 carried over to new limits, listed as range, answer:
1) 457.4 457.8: 37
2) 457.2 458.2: 36.5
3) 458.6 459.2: 35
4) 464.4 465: 31.1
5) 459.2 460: 35.6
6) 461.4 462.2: 31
